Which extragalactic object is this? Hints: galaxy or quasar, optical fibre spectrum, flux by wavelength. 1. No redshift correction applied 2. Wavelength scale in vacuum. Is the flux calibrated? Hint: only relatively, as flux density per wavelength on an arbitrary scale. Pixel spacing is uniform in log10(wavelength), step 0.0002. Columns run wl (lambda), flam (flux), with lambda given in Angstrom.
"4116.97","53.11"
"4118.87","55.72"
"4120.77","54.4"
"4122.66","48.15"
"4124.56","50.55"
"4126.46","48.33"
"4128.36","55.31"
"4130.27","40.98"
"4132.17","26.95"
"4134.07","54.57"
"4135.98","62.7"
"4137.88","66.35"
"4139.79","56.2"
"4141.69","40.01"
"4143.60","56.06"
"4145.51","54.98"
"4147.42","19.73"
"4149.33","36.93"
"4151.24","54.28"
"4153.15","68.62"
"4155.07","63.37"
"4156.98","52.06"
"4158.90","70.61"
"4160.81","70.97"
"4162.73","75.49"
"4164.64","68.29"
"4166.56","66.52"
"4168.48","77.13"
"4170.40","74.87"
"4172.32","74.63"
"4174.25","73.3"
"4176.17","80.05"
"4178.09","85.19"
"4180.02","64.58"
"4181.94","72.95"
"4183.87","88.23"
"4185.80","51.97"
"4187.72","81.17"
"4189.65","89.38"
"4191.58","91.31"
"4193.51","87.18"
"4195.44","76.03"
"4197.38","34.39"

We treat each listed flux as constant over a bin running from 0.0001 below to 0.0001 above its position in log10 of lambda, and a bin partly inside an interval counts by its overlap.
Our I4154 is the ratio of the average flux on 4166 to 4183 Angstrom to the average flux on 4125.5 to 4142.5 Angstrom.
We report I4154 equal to 1.5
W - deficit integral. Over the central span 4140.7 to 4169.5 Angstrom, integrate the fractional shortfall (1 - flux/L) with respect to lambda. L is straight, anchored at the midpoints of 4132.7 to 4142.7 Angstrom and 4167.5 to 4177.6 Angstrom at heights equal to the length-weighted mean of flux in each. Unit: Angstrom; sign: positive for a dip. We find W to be 3.4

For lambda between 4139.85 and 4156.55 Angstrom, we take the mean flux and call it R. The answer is 49.7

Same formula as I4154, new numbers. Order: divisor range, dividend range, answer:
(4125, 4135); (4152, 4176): 1.54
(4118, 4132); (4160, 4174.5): 1.48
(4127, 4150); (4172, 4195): 1.64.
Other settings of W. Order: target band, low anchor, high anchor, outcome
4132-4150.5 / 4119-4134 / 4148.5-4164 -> 2.0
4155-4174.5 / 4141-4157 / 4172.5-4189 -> -2.4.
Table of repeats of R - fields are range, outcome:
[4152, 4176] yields 69.9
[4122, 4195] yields 63.4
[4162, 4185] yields 74.9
